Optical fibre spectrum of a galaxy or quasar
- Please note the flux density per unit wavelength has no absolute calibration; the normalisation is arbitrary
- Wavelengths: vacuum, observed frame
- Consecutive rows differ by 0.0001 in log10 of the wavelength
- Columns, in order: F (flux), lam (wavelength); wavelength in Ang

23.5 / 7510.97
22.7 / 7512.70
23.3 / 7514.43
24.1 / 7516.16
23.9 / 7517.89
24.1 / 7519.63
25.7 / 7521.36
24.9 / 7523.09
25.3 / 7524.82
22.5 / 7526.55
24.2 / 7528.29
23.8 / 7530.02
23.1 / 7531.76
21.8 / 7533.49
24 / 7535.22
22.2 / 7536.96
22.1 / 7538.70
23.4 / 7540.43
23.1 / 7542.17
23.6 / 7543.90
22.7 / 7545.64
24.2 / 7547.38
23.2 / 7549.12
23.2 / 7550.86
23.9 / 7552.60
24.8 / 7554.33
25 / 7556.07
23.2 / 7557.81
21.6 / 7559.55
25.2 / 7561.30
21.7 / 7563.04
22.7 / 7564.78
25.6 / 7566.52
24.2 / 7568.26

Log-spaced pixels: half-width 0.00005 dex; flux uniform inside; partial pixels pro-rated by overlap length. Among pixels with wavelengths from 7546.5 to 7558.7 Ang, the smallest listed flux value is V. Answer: 23.2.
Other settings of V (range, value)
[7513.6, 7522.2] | 23.3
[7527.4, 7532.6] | 23.1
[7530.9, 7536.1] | 21.8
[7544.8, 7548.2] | 22.7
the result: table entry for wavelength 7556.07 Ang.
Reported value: 25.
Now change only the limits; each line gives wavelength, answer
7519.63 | 24.1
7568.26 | 24.2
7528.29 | 24.2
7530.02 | 23.8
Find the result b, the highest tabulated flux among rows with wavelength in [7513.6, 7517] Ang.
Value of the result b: 24.1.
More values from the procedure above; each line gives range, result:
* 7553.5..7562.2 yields 25.2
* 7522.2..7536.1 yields 25.3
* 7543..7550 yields 24.2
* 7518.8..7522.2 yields 25.7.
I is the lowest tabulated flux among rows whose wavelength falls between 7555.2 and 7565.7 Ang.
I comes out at 21.6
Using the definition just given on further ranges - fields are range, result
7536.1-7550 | 22.1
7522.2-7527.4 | 22.5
